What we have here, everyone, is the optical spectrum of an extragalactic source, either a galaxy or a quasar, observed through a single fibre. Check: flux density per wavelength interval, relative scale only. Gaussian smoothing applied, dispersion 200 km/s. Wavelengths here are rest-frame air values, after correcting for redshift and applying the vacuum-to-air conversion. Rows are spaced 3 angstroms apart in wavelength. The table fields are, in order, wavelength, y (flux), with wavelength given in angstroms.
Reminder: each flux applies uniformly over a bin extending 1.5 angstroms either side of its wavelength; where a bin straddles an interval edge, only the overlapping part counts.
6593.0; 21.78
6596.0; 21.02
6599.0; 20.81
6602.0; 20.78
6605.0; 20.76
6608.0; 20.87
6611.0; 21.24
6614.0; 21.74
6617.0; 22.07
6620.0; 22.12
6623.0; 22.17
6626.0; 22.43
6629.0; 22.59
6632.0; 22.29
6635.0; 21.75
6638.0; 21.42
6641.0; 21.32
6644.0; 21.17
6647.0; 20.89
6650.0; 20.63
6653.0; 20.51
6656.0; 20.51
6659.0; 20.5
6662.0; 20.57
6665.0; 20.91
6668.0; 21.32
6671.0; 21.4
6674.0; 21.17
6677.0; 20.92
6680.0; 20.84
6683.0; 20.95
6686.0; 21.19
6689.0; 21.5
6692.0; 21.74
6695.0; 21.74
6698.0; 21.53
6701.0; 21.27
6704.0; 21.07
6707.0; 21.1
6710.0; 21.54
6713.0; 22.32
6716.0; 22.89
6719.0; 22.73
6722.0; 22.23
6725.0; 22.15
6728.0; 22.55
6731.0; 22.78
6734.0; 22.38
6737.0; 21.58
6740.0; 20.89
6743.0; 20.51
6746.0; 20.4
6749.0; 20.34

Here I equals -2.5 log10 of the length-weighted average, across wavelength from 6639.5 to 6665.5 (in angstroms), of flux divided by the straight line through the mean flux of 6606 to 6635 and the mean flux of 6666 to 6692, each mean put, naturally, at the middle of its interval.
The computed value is 0.04 mag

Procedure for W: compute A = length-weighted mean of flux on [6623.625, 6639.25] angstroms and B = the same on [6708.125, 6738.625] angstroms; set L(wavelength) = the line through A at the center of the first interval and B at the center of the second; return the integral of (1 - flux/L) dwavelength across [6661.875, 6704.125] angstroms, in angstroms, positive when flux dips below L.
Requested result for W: 1.87 angstroms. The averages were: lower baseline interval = 22.1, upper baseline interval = 22.3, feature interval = 21.2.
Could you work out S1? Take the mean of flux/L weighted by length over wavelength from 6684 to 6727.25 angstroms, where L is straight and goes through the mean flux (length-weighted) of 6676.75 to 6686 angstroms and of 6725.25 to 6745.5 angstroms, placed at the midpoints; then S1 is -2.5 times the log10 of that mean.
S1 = -0.02 mag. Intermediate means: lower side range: 20.9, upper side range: 21.7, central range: 21.8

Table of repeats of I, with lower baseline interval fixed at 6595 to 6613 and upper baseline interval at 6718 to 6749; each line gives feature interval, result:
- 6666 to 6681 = 0.012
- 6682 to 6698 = 0.001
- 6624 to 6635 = -0.062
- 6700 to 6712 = 0.014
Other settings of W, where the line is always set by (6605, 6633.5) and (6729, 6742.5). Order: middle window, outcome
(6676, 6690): 0.50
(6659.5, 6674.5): 0.57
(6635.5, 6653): 0.64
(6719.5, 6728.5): -0.20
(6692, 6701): 0.11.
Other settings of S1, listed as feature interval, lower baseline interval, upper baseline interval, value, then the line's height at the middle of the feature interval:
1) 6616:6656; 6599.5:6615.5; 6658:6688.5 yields -0.03 mag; 21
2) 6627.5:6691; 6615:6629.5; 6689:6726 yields 0.05 mag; 22.1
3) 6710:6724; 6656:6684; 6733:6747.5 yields -0.07 mag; 21.1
